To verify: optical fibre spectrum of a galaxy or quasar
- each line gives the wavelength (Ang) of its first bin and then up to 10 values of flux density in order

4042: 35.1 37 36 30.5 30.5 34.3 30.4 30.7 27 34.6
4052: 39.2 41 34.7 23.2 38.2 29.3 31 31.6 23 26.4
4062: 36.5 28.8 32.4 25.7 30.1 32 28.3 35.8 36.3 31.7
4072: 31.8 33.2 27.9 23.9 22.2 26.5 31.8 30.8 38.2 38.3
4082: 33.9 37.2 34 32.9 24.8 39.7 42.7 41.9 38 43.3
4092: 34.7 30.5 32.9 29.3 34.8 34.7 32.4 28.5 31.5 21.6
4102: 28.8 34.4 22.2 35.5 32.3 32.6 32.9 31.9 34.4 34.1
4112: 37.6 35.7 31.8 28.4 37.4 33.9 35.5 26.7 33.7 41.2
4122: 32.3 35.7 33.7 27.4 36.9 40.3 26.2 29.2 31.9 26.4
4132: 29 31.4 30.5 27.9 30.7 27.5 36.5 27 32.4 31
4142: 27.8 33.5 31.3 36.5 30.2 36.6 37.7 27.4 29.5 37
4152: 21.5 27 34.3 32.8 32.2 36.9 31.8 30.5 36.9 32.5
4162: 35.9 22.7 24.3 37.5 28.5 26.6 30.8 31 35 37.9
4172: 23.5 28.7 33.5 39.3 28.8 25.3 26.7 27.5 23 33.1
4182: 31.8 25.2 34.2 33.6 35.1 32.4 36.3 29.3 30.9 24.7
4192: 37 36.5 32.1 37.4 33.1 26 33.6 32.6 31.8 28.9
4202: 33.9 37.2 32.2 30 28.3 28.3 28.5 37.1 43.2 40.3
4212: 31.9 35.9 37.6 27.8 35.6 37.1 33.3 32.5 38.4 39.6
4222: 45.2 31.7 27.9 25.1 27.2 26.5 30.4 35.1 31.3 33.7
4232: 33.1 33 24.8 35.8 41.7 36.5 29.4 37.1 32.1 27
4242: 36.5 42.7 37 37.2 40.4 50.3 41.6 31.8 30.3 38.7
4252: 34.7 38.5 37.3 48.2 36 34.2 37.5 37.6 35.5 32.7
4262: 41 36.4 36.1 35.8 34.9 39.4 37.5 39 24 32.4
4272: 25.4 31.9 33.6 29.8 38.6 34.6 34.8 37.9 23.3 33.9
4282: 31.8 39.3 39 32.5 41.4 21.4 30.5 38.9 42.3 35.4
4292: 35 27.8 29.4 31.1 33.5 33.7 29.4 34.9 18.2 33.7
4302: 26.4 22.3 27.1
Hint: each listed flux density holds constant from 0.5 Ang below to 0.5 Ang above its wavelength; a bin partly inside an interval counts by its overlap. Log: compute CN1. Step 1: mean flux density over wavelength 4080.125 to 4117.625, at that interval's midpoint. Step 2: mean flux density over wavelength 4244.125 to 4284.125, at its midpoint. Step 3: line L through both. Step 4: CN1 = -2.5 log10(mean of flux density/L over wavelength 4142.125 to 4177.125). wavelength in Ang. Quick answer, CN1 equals 0.09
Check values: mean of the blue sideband 33.6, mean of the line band 31.6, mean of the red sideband 35.8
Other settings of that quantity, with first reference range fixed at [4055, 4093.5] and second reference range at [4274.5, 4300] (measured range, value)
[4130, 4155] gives 0.06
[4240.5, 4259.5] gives -0.14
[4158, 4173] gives 0.06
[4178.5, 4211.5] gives 0.02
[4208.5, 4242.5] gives -0.03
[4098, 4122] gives 0.01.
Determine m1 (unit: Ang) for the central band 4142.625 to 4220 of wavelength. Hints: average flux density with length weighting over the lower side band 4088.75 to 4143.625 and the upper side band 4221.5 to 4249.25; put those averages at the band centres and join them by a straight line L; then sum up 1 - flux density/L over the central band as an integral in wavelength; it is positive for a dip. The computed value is 3.13 Ang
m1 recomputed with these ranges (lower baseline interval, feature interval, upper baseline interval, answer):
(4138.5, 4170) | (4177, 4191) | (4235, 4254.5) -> 1.2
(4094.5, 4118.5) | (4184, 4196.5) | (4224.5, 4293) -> 0.1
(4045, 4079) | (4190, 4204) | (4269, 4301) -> -0.3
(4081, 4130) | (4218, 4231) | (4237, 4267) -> 1.3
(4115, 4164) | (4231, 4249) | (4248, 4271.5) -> -0.3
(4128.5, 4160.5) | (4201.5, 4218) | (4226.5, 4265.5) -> 0.1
